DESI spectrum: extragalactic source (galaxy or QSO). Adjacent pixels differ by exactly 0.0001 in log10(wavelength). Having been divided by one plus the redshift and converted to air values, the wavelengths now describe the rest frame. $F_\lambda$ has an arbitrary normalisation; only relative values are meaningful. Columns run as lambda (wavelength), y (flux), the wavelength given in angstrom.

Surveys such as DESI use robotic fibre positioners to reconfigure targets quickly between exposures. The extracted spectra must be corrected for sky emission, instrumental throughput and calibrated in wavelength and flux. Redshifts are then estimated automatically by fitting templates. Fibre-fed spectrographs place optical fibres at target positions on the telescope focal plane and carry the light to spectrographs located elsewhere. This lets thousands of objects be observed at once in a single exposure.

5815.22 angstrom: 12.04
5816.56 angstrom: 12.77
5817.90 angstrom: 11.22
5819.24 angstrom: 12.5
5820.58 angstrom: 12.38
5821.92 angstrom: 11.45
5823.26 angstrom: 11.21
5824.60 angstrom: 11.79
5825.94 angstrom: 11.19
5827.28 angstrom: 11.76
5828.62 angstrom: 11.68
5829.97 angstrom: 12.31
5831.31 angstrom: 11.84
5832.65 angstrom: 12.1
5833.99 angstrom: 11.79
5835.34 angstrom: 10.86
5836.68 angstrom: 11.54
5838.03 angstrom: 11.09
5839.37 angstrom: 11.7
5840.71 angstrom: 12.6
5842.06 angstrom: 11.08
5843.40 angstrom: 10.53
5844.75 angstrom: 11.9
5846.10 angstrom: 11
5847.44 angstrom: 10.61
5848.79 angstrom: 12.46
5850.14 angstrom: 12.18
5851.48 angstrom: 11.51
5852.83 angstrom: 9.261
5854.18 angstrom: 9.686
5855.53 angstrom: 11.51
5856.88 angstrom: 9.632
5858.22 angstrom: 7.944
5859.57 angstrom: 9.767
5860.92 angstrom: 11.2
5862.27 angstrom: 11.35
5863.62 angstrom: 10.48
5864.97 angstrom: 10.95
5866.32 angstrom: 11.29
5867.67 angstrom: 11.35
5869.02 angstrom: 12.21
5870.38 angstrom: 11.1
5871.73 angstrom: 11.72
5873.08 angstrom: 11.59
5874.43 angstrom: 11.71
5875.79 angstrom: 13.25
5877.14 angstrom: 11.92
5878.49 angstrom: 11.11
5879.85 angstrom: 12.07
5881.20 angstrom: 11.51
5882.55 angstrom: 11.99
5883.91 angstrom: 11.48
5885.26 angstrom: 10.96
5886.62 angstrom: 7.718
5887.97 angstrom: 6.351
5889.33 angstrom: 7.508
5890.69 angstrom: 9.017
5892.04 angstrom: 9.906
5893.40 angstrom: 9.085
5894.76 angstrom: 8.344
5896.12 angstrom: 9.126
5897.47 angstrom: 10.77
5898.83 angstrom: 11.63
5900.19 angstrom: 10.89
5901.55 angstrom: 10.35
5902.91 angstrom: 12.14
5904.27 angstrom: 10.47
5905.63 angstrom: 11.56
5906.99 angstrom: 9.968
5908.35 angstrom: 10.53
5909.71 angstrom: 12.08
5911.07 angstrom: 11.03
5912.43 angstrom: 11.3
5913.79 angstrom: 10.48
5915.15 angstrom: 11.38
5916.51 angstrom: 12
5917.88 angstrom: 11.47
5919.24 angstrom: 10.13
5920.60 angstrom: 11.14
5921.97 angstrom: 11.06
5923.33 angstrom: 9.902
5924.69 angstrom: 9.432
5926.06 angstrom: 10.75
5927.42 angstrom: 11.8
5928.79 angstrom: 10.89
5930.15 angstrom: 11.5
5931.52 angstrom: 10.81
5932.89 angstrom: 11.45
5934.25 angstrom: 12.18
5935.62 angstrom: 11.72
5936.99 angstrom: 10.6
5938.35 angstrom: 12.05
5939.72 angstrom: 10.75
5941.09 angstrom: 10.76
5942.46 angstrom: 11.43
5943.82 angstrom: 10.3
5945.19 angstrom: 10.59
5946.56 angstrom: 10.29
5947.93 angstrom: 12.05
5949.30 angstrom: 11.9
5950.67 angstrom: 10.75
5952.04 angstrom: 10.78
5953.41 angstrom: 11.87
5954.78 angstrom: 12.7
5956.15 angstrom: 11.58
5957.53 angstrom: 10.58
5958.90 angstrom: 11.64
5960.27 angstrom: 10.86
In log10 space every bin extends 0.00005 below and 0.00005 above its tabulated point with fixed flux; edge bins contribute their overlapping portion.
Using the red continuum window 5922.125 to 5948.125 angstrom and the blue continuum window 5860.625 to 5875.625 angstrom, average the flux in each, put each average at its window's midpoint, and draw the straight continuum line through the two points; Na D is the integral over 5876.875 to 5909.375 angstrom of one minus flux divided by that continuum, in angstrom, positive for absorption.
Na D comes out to 2.9 angstrom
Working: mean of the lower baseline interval 11.4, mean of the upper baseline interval 11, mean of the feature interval 10.3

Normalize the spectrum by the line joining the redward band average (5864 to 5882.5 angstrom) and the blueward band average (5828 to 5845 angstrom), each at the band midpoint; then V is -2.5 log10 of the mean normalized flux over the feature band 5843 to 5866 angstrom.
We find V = 0.090 mag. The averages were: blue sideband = 11.6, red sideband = 11.7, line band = 10.7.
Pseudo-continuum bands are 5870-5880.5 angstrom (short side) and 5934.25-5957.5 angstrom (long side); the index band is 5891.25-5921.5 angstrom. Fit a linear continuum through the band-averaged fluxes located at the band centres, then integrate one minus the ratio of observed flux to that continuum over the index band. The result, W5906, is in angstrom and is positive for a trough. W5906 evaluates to 2.3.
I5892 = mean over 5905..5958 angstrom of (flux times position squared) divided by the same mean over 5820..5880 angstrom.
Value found 1.01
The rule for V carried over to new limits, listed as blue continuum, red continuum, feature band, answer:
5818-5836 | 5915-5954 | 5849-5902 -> 0.087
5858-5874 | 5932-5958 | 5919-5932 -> 0.045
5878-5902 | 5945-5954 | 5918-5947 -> -0.010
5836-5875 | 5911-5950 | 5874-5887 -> -0.036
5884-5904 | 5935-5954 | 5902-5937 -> -0.070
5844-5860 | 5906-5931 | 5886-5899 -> 0.219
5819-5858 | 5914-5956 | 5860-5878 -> -0.021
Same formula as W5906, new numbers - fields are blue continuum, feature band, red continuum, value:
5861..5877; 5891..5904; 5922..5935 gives 1.2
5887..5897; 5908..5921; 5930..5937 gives -1.4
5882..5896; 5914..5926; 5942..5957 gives -0.6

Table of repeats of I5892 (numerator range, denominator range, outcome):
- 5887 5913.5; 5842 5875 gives 0.93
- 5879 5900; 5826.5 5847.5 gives 0.87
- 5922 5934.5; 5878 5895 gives 1.13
